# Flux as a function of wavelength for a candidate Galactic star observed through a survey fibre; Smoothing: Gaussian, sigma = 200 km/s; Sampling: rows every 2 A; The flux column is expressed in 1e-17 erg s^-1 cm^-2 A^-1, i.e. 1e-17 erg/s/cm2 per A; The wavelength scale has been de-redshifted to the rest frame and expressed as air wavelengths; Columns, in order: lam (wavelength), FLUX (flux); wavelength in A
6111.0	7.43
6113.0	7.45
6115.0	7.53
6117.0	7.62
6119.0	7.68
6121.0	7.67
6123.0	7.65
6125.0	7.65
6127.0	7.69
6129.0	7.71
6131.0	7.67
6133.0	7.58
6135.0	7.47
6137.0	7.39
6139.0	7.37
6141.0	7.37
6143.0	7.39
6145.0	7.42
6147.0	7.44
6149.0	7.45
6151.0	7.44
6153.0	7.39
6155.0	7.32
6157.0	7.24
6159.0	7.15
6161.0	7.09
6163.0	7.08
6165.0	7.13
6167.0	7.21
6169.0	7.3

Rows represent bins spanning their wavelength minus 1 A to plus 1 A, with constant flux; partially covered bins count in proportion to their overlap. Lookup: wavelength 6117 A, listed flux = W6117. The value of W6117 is 7.62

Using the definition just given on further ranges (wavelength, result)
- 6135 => 7.47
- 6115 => 7.53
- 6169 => 7.3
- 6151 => 7.44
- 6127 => 7.69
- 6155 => 7.32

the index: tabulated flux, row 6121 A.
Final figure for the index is 7.67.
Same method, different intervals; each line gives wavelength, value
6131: 7.67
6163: 7.08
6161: 7.09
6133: 7.58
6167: 7.21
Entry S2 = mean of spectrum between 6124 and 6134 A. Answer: 7.66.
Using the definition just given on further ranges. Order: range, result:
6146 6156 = 7.41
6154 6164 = 7.18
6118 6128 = 7.67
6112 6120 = 7.57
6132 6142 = 7.44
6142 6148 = 7.42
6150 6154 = 7.42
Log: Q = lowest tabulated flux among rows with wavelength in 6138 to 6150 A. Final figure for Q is 7.37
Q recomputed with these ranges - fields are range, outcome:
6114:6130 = 7.53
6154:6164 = 7.08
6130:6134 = 7.58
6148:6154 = 7.39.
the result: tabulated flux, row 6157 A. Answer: 7.24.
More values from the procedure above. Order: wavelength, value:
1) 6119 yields 7.68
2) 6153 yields 7.39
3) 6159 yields 7.15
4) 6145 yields 7.42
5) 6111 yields 7.43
